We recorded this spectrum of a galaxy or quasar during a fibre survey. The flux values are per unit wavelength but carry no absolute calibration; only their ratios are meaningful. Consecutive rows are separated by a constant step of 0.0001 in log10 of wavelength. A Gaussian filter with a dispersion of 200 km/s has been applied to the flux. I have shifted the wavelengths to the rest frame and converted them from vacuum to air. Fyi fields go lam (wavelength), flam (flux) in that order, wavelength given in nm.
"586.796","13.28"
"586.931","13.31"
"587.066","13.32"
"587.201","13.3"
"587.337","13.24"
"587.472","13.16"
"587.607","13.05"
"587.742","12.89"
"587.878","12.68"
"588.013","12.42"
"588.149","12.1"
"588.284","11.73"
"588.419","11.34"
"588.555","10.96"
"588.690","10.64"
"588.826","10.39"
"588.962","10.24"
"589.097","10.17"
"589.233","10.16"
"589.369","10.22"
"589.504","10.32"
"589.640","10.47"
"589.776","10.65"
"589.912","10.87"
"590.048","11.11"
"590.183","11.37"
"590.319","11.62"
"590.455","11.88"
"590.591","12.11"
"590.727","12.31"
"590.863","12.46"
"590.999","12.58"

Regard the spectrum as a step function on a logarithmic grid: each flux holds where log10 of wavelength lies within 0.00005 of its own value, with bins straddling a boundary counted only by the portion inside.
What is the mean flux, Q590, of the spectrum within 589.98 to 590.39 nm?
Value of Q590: 11.4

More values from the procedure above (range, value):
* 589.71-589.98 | 10.8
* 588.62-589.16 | 10.4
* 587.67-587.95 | 12.8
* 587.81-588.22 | 12.4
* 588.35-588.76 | 11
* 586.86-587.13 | 13.3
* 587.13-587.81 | 13.1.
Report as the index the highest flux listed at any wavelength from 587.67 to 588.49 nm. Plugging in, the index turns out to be 12.89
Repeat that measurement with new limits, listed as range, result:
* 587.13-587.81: 13.3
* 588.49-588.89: 10.96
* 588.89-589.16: 10.24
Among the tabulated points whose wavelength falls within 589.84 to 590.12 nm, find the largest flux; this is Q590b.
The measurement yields 11.11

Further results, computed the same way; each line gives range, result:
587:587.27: 13.32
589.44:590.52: 11.88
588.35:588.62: 11.34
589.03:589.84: 10.65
